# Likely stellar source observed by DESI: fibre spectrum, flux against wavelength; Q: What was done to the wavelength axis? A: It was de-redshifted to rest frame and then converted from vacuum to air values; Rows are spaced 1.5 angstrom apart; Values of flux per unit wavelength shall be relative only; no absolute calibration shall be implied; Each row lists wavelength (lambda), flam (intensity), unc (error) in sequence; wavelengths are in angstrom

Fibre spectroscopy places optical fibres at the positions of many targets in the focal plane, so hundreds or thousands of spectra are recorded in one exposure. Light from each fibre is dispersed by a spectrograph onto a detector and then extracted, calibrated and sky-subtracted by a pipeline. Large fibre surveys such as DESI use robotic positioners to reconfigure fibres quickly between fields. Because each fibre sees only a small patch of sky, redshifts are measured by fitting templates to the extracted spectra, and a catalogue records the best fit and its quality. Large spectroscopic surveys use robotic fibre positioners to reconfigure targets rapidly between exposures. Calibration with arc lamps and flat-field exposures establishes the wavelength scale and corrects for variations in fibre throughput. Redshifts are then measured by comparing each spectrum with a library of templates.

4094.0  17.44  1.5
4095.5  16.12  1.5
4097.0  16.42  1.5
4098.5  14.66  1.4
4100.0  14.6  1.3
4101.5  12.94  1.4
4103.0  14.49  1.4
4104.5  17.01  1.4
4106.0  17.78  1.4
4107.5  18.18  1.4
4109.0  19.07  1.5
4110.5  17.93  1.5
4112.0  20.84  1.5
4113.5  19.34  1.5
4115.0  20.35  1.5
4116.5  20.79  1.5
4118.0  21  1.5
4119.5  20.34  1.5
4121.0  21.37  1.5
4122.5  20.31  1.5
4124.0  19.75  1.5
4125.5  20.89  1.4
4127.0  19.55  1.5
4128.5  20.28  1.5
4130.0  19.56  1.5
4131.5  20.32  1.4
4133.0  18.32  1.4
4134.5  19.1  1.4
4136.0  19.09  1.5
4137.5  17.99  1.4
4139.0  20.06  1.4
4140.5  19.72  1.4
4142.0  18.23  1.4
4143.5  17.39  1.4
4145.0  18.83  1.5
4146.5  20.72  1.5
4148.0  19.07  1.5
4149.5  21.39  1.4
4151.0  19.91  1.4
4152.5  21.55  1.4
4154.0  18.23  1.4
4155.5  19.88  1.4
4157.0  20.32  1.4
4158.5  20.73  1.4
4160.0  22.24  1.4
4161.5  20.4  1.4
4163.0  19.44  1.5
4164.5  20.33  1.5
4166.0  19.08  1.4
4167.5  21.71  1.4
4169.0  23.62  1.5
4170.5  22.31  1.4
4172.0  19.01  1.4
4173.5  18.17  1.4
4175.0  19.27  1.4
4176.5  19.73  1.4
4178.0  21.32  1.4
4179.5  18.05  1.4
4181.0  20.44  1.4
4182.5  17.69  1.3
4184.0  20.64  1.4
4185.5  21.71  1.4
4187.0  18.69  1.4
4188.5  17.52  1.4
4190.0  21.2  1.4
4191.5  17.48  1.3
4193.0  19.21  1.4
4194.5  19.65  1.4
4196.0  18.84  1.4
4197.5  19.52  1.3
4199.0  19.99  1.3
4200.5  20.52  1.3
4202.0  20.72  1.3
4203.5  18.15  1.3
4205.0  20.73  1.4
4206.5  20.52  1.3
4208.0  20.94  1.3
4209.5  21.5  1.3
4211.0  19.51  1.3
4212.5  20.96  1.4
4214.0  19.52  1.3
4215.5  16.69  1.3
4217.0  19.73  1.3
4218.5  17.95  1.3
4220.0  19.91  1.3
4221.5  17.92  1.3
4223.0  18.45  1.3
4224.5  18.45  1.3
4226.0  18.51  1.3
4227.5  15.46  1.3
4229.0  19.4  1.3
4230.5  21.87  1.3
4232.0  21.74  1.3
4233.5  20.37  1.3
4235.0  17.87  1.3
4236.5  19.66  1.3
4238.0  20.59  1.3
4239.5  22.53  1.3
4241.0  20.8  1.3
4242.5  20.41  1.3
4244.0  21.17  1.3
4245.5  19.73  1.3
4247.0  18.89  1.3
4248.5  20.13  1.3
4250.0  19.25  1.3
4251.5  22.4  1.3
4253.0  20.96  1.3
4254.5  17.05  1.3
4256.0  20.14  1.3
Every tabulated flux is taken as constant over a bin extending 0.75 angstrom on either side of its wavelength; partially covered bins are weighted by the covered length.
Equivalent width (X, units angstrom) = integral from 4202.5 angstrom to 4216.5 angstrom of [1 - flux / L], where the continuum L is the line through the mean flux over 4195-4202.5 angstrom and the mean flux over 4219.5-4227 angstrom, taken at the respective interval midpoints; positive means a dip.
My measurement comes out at -0.4 angstrom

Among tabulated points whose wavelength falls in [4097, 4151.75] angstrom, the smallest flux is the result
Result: 12.94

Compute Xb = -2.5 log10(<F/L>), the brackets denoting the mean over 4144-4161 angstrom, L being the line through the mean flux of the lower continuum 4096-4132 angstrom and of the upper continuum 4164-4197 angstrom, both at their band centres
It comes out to -0.05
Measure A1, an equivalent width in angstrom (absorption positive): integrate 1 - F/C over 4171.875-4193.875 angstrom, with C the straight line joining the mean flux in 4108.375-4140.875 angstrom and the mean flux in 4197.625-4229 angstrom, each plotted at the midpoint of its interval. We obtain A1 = 0.2 angstrom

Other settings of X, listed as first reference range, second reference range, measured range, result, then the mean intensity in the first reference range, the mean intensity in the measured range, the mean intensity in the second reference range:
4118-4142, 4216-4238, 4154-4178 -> -1.0 angstrom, 19.8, 20.4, 19.1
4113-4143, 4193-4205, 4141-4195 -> -0.4 angstrom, 19.8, 19.9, 19.7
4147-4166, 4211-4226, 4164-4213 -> -1.1 angstrom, 20.2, 20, 18.9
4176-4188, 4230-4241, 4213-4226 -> 1.1 angstrom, 19.7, 18.6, 20.6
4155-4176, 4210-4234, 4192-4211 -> -0.3 angstrom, 20.5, 20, 19.2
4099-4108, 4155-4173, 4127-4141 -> -0.9 angstrom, 15.7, 19.4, 20.7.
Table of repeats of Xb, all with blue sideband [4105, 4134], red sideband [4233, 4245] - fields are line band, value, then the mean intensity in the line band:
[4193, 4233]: 0.04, 19.5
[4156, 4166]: -0.02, 20.4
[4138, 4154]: 0.02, 19.6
